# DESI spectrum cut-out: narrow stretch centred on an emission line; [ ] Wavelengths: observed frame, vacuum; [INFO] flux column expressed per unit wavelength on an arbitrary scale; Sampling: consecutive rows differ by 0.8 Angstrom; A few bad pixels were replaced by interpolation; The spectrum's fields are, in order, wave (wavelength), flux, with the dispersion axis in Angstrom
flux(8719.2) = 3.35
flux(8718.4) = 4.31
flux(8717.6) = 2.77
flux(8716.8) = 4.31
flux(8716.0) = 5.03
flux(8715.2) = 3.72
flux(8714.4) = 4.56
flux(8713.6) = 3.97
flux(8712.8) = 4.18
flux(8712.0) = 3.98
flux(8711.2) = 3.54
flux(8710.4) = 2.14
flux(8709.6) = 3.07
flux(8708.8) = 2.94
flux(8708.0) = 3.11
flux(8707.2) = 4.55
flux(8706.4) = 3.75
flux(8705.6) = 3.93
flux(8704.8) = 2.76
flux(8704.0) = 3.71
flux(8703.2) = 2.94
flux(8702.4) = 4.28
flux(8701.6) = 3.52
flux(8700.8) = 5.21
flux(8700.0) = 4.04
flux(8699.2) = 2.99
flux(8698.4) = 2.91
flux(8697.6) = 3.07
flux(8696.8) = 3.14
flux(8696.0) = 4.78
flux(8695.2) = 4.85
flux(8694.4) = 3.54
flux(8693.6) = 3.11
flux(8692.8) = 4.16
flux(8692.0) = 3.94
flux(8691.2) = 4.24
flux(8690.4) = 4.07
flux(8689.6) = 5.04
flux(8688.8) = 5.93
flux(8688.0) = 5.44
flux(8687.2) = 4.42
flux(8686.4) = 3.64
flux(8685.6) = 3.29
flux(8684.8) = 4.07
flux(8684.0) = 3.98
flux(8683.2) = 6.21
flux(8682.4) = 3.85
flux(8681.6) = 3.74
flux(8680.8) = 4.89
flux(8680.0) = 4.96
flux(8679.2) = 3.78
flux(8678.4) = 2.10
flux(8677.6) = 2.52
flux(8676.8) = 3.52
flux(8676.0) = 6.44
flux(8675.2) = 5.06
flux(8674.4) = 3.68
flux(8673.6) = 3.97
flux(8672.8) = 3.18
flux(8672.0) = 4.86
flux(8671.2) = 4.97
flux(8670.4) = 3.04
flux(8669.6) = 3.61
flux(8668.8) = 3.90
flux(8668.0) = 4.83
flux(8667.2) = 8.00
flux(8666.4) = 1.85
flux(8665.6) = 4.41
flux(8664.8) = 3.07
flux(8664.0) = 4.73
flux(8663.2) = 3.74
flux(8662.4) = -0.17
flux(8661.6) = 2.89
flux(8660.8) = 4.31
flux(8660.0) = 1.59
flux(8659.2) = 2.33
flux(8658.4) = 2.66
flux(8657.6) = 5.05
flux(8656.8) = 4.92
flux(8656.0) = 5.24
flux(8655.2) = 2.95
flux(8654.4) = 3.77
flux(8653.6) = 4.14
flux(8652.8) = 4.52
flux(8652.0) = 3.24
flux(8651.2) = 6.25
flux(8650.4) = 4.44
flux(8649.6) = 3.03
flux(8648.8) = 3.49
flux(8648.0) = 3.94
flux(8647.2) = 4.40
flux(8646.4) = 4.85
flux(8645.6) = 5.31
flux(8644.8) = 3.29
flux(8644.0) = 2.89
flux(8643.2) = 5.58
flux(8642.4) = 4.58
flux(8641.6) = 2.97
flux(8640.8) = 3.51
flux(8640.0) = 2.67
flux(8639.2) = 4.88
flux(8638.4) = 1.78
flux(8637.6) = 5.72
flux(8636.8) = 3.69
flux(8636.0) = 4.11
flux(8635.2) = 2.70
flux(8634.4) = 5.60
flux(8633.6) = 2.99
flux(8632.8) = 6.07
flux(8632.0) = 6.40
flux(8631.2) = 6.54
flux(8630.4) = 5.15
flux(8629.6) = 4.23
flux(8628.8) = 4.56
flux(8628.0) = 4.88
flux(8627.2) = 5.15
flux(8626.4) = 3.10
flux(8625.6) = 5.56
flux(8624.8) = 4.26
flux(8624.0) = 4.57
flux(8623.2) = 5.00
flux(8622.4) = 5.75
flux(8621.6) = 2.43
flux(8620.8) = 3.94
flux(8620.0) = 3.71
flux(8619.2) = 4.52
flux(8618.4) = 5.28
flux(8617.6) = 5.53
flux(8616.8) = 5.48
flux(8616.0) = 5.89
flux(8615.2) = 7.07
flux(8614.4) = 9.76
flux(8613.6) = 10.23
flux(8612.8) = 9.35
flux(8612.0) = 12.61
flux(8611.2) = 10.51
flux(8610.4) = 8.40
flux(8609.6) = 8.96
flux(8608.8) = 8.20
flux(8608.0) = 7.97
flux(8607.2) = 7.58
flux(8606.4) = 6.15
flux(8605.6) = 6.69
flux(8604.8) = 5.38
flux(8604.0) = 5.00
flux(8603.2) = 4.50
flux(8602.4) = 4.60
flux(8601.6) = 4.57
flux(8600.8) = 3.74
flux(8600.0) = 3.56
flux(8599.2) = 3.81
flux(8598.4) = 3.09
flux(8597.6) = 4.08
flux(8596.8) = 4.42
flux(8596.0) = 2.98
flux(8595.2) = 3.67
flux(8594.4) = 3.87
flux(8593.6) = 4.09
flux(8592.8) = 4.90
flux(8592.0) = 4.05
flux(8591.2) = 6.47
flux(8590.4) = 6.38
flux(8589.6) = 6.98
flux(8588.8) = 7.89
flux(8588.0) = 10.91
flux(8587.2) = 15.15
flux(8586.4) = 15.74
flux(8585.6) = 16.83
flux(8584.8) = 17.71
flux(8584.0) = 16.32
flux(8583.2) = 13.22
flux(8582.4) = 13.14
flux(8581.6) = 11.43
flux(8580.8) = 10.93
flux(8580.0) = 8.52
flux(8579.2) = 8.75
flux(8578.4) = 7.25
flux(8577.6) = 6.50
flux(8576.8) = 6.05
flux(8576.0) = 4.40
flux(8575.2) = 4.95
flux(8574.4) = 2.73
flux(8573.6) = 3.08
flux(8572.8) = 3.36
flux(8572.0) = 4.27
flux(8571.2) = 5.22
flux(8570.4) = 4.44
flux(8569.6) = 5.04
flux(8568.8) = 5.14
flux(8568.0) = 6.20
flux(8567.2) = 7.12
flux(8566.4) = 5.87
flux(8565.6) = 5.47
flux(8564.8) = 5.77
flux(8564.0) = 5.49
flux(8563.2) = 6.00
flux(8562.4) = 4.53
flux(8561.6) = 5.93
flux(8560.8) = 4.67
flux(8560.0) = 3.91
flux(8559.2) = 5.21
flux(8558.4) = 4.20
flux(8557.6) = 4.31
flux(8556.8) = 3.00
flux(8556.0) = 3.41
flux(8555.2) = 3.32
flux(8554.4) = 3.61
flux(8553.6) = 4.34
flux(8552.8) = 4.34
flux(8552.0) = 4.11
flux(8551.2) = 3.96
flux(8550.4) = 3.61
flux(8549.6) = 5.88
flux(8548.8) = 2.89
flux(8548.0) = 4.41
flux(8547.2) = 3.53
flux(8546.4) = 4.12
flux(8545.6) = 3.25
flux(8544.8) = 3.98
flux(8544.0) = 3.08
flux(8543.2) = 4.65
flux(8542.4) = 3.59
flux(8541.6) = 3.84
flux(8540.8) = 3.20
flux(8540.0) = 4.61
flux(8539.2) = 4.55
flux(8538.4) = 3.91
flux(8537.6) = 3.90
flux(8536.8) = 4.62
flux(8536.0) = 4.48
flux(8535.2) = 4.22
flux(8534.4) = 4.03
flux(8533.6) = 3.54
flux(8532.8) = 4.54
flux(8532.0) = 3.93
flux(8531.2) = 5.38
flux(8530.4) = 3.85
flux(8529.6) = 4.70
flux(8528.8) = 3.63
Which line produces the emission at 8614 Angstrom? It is [N II]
